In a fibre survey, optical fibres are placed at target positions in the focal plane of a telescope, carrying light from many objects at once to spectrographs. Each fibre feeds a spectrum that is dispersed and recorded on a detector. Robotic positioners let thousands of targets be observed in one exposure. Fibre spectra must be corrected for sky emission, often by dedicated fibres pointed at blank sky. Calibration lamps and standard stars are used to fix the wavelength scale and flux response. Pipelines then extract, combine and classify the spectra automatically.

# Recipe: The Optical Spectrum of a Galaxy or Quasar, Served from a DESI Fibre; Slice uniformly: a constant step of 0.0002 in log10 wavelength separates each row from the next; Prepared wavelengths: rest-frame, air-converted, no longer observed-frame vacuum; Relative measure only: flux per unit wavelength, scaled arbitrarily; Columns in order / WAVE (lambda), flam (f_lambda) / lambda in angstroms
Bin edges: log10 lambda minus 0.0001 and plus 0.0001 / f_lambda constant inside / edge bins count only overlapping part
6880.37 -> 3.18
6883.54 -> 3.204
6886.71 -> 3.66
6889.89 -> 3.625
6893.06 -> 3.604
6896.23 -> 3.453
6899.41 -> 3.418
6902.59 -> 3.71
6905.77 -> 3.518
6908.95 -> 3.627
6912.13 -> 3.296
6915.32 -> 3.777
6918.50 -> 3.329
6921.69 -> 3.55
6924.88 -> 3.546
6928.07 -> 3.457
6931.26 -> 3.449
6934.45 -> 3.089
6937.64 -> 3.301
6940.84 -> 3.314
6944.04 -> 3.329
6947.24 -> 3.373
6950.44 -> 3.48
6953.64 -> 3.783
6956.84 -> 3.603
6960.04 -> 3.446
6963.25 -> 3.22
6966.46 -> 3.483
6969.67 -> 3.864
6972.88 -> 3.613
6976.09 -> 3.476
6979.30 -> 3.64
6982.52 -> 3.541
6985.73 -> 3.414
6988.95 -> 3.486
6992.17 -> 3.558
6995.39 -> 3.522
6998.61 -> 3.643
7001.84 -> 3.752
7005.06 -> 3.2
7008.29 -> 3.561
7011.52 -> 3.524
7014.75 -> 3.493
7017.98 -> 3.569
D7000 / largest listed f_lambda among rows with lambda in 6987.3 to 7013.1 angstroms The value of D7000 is 3.752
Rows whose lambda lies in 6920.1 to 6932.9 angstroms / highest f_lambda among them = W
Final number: 3.55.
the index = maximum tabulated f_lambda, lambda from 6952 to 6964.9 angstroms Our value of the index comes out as 3.783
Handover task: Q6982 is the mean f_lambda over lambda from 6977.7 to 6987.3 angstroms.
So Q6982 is 3.53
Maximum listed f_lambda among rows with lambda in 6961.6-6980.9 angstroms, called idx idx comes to 3.864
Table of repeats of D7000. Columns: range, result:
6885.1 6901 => 3.66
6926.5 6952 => 3.48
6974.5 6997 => 3.64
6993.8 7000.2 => 3.643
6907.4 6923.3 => 3.777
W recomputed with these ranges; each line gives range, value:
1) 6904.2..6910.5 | 3.627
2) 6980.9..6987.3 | 3.541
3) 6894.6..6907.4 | 3.71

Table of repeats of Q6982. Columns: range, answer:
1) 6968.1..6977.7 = 3.65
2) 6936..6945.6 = 3.31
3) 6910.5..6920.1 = 3.47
